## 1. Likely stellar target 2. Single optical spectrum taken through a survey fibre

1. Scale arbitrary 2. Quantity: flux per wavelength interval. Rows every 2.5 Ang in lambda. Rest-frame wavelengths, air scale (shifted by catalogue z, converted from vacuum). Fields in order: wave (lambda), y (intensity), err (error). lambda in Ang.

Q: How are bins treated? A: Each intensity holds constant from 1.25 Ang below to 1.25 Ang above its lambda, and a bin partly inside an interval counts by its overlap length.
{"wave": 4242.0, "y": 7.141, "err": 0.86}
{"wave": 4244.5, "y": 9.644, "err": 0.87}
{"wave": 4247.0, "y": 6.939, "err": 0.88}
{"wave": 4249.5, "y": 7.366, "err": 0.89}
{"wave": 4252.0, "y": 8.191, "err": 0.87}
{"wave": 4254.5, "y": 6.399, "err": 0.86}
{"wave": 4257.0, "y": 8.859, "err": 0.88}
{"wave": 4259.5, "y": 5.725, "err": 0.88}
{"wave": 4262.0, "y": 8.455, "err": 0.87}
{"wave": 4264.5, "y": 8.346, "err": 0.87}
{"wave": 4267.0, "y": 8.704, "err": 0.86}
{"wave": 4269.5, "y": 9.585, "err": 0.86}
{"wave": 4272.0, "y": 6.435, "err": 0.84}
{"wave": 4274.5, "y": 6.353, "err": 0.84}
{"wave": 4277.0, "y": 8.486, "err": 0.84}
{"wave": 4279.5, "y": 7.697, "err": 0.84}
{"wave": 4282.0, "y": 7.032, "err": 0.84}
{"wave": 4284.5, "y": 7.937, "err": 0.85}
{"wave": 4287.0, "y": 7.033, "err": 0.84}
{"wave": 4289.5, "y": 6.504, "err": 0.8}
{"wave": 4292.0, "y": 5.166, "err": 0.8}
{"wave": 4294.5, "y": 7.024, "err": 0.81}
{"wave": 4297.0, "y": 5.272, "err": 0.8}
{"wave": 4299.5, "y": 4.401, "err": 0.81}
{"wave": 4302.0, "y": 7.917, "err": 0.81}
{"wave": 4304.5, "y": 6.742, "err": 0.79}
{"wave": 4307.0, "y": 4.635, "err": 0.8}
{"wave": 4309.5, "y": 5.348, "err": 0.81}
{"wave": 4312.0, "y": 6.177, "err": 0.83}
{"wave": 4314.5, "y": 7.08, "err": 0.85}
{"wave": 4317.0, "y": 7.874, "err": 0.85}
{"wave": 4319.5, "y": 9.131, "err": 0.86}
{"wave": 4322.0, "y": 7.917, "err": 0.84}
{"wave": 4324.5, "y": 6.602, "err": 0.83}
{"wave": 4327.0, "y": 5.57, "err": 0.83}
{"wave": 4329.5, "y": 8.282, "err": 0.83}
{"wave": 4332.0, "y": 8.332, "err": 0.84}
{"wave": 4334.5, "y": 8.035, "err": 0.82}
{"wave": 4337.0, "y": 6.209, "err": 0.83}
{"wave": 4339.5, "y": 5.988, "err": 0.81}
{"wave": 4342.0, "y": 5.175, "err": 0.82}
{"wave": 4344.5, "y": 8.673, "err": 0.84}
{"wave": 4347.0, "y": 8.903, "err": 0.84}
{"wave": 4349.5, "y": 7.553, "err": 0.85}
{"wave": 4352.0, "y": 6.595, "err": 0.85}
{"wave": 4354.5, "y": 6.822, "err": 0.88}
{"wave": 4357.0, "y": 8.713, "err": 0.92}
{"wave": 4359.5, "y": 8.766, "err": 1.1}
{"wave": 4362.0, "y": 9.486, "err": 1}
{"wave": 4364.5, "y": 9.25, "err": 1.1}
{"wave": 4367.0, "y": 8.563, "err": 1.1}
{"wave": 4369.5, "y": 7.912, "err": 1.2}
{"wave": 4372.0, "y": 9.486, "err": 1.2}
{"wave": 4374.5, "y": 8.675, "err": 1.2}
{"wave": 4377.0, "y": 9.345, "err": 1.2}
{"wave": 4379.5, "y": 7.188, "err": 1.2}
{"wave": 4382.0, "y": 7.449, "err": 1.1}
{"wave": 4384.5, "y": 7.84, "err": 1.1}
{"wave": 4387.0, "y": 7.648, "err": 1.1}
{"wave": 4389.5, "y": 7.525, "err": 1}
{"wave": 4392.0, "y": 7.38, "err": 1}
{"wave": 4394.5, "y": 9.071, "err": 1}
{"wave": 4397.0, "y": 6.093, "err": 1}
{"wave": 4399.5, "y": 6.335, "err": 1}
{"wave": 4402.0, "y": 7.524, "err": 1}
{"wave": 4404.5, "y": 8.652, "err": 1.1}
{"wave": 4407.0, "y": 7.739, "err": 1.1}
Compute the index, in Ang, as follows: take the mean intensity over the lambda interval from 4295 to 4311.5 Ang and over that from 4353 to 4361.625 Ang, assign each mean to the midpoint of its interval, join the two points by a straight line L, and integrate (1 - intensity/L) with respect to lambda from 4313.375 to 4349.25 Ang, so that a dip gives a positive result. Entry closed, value -2.1 Ang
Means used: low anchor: 5.8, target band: 7.42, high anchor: 8.2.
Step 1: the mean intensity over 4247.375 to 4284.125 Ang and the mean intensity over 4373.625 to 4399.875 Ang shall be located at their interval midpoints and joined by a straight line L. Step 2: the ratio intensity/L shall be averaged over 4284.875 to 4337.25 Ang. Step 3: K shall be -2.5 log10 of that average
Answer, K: 0.141 mag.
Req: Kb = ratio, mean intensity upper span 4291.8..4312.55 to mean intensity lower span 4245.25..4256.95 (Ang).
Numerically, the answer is 0.8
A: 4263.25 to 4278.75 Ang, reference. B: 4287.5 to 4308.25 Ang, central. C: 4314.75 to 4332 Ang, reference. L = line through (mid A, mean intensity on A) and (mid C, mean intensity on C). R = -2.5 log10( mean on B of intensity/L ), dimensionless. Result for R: 0.28 mag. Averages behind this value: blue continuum 7.98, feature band 6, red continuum 7.59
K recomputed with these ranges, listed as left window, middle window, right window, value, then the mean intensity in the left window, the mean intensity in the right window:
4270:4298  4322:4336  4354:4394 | 0.03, 6.9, 8.3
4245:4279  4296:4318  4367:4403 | 0.25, 7.72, 7.85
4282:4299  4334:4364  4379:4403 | -0.09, 6.44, 7.41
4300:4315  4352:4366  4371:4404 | -0.16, 6.18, 7.82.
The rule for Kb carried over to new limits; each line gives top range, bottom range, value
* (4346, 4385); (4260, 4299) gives 1.14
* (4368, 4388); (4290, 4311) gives 1.40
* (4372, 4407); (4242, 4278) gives 1.00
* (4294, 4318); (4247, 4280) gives 0.80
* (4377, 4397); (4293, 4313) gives 1.30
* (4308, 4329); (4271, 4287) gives 0.95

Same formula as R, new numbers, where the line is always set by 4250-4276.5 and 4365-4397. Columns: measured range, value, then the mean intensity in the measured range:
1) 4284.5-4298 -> 0.22 mag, 6.38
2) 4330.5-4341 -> 0.12 mag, 7.12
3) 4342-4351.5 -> 0.03 mag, 7.81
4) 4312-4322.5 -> 0.02 mag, 7.79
